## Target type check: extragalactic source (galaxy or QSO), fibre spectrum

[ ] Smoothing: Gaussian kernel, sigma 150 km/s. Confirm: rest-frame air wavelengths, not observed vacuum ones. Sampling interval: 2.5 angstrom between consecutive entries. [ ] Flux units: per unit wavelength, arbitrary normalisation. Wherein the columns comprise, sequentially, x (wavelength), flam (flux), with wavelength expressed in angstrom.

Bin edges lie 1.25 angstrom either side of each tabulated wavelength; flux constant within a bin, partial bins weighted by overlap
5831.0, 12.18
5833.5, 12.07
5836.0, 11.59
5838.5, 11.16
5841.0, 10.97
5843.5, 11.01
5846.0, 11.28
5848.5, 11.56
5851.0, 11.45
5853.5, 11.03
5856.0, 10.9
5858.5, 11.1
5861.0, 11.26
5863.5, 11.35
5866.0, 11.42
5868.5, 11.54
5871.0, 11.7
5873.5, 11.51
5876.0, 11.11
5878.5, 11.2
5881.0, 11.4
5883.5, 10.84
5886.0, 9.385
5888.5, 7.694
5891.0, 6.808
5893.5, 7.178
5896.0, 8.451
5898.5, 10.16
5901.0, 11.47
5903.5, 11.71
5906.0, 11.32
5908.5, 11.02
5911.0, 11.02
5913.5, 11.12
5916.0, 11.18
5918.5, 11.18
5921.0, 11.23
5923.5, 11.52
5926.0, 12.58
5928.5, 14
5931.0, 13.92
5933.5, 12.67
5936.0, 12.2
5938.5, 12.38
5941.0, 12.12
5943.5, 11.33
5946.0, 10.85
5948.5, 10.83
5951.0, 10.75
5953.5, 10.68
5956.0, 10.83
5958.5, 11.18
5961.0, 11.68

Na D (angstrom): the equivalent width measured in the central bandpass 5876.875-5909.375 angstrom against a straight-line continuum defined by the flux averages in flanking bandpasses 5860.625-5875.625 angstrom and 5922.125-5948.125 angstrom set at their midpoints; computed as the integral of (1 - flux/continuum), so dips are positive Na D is 5.2 angstrom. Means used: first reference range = 11.5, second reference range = 12.3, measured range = 9.9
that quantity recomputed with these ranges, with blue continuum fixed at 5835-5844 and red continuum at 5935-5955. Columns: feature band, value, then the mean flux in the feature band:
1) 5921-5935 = -1.8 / 12.8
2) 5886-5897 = 3.5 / 7.72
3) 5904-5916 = 0.2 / 11.2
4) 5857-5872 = -0.2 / 11.4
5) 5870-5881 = -0.1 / 11.4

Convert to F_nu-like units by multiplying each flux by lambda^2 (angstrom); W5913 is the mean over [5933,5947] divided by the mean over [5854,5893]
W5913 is 1.2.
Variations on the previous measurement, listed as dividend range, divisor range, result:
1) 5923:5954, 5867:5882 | 1.08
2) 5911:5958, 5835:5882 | 1.06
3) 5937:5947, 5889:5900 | 1.45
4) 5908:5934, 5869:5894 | 1.21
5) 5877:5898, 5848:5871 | 0.82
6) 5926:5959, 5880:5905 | 1.27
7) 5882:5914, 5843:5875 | 0.88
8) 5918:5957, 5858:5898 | 1.18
